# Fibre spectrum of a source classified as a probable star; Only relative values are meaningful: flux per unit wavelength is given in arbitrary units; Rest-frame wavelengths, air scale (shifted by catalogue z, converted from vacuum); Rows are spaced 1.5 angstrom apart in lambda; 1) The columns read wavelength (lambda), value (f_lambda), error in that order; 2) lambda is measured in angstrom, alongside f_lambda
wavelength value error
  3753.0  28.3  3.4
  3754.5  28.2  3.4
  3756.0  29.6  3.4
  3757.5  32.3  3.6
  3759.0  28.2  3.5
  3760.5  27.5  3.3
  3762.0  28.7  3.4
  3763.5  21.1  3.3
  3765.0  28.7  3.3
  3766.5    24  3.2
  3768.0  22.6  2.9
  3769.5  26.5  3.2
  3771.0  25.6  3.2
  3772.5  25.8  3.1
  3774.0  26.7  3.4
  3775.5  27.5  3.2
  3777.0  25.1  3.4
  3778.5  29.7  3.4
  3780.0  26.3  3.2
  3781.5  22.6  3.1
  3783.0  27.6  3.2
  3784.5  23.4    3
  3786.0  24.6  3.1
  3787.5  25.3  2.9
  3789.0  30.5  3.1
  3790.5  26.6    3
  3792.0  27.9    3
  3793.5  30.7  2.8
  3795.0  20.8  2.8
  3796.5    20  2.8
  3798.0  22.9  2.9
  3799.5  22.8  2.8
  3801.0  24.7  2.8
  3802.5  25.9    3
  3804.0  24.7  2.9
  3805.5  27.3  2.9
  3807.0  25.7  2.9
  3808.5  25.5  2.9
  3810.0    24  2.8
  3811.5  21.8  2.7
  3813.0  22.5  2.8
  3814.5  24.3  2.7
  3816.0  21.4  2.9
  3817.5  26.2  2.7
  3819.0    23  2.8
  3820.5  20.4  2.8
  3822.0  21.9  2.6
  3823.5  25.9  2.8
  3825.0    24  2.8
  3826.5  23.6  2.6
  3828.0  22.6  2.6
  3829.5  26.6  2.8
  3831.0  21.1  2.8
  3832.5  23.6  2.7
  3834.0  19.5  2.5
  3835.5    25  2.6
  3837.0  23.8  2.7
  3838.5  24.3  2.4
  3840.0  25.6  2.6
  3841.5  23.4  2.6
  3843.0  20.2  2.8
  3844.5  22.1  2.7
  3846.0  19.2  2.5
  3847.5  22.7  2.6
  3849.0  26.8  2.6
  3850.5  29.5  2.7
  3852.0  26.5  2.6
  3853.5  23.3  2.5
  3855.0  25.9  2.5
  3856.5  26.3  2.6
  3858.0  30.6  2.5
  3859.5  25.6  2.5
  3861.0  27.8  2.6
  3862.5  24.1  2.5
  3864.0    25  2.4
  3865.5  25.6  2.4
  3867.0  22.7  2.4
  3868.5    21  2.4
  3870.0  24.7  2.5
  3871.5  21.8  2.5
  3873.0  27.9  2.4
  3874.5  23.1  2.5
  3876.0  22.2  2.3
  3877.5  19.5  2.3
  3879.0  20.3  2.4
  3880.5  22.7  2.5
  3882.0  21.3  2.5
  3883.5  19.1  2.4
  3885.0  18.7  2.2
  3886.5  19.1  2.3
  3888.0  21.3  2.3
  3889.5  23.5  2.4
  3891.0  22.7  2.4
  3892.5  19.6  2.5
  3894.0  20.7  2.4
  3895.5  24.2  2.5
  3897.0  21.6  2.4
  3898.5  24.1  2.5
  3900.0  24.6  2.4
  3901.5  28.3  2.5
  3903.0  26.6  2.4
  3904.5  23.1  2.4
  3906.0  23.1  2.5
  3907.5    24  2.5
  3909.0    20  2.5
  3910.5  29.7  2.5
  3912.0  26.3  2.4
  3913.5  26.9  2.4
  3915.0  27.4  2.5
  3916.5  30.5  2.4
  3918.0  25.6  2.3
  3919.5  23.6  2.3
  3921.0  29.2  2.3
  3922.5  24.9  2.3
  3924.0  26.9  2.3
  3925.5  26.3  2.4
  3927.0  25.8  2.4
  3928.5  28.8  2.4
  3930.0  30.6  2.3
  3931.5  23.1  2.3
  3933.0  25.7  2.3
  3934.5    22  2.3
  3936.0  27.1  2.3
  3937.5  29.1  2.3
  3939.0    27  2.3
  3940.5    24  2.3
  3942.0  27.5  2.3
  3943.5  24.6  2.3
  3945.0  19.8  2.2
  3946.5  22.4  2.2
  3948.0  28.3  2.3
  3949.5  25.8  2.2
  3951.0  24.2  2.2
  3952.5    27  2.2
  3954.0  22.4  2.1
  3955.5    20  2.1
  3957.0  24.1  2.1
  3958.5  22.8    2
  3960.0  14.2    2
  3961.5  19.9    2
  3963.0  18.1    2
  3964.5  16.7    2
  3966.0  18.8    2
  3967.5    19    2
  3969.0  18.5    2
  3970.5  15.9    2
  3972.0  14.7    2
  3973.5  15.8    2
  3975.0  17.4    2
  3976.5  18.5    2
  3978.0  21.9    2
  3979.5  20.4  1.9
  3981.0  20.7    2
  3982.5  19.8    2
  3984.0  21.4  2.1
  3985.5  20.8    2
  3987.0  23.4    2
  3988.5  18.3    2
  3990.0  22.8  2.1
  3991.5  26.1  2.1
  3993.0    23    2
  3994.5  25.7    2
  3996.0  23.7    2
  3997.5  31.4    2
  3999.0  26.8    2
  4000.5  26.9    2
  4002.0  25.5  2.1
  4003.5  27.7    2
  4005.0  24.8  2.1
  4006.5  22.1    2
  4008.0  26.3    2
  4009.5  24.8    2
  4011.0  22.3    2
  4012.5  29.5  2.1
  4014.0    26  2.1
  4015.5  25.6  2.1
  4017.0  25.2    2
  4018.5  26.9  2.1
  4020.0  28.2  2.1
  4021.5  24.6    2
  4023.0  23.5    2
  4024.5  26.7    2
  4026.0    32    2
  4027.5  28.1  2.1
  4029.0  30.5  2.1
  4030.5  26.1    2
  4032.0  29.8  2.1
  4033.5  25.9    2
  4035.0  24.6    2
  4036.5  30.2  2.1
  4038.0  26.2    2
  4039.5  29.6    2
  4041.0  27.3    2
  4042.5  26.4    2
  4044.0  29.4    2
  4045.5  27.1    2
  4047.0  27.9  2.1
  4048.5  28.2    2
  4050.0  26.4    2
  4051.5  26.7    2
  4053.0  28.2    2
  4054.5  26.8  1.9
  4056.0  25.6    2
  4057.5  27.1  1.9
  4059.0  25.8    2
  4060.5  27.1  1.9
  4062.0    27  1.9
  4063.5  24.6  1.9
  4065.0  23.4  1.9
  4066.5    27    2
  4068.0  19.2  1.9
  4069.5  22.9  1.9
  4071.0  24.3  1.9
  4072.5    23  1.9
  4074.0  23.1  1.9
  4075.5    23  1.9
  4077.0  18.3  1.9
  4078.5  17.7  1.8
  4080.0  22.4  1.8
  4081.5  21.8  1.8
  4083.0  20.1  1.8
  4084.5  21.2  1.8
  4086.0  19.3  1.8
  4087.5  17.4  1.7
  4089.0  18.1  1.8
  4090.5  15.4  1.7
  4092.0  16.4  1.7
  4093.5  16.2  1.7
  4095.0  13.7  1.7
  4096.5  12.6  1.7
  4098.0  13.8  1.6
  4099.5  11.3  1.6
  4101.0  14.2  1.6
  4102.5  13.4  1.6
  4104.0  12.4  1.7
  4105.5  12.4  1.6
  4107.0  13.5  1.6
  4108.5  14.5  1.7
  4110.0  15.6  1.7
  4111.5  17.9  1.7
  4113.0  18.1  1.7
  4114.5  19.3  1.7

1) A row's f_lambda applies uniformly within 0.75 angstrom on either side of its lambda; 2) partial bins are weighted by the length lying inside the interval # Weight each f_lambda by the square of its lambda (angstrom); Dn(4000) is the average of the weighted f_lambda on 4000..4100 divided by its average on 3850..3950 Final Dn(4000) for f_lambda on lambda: 1.05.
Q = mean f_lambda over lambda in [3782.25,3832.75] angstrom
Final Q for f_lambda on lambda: 24.4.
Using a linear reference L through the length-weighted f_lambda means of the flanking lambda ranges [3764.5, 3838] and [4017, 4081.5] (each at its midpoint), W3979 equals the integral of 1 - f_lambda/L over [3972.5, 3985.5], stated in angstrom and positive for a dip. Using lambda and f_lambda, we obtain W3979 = 3.1 angstrom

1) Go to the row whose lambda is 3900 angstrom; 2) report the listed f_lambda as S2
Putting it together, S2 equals 24.6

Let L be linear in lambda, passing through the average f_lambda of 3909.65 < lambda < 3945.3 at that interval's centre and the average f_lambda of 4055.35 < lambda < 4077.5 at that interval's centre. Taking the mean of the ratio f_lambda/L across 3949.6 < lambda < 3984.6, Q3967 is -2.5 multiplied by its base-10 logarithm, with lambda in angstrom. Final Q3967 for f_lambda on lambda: 0.288 mag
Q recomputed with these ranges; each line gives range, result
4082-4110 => 15.4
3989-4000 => 25.5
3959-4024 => 22.4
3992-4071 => 26.4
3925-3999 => 22.6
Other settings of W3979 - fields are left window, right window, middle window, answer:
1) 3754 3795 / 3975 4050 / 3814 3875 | 5.1 angstrom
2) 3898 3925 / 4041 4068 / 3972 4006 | 4.6 angstrom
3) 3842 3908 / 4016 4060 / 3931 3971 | 4.2 angstrom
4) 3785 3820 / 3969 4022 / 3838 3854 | 0.3 angstrom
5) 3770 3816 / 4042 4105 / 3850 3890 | 1.0 angstrom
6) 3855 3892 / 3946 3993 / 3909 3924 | -3.2 angstrom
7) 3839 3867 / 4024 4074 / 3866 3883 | 1.8 angstrom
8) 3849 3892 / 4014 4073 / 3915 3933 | -1.7 angstrom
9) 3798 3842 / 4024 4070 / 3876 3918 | 2.7 angstrom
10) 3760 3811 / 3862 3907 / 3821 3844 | 0.8 angstrom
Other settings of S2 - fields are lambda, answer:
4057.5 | 27.1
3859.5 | 25.6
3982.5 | 19.8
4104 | 12.4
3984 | 21.4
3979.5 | 20.4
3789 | 30.5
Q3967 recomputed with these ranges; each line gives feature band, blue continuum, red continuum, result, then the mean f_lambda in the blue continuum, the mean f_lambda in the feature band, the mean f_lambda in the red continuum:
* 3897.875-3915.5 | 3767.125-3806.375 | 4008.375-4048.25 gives 0.04 mag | 25.5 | 25.3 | 27.1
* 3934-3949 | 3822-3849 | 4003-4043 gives 0.00 mag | 23.2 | 25.2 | 26.7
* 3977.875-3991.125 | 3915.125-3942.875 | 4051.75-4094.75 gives 0.18 mag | 26.5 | 21.2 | 22.2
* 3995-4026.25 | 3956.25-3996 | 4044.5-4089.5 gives -0.21 mag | 20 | 26.1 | 23.8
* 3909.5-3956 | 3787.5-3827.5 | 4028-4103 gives -0.10 mag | 24.4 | 25.9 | 22.9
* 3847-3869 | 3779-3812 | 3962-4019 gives -0.06 mag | 25.1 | 25.6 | 22.4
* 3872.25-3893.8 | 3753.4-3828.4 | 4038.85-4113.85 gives 0.12 mag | 25.3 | 21.5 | 21.1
